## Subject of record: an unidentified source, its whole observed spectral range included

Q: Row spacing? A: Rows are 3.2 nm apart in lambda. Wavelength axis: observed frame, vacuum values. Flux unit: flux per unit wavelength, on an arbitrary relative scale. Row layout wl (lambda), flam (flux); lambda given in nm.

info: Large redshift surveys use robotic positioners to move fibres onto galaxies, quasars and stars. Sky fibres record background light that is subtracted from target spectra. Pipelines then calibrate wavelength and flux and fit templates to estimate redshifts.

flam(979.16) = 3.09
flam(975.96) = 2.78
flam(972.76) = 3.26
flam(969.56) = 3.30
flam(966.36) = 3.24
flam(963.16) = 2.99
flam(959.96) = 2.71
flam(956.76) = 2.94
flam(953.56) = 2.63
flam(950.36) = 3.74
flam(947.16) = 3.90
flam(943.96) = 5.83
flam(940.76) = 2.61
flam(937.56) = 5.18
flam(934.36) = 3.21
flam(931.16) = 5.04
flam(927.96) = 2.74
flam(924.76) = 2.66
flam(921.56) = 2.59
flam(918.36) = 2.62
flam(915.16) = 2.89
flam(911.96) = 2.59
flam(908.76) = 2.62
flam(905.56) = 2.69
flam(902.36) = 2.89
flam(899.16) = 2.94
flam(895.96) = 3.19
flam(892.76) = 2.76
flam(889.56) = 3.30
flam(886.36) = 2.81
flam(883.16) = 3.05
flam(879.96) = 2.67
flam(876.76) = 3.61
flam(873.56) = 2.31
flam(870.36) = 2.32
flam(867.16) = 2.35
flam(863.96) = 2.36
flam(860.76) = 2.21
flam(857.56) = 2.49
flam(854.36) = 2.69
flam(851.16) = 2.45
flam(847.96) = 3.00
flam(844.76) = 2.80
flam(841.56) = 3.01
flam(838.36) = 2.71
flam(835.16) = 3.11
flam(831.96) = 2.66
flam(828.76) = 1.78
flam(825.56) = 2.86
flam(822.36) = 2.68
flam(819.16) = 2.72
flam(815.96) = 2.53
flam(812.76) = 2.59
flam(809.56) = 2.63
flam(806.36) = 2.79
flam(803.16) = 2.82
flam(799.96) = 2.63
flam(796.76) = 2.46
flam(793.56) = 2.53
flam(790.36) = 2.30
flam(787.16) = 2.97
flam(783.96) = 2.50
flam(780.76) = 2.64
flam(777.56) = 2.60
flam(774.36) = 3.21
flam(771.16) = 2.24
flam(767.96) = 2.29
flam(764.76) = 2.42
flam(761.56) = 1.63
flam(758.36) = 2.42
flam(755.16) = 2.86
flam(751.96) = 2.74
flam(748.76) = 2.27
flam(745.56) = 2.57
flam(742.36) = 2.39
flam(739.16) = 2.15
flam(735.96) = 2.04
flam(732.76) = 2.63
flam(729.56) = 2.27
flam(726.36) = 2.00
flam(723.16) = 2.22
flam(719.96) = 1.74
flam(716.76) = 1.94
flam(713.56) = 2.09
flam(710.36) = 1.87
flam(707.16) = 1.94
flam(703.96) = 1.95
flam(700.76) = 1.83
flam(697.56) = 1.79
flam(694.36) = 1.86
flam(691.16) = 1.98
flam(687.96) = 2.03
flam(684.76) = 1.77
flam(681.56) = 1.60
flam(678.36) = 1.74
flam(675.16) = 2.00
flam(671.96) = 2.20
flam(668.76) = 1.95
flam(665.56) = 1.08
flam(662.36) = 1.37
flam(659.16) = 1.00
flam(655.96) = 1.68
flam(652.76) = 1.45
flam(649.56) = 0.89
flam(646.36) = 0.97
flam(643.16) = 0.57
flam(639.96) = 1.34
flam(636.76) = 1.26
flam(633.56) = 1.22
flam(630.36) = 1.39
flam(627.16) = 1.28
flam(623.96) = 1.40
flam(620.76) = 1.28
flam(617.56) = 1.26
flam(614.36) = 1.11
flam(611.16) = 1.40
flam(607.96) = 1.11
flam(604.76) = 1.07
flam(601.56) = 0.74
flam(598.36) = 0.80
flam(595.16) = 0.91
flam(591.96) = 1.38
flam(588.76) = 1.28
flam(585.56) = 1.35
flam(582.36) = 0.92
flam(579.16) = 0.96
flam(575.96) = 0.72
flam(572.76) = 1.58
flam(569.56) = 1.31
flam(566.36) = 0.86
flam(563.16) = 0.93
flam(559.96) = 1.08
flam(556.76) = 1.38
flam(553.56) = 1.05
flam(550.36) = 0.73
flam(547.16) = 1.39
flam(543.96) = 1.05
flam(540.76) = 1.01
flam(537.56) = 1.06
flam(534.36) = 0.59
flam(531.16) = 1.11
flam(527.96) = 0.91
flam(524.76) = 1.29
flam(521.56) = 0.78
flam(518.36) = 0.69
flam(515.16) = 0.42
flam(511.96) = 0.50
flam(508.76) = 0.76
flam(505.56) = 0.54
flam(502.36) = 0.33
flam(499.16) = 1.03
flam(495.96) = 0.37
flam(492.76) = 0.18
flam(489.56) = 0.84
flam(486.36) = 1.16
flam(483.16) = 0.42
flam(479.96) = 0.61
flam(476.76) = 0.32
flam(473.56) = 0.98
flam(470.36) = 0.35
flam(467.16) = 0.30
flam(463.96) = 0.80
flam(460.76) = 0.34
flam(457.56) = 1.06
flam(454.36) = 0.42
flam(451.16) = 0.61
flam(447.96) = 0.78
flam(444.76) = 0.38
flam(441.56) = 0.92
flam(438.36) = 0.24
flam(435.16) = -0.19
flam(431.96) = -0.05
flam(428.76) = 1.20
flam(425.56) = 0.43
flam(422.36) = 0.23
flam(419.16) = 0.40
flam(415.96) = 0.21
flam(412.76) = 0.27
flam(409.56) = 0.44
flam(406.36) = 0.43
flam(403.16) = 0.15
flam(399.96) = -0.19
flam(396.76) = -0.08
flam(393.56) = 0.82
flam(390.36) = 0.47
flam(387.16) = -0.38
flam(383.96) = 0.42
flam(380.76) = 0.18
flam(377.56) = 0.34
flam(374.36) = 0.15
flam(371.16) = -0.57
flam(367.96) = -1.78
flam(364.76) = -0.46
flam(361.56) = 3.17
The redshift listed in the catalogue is 0.675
